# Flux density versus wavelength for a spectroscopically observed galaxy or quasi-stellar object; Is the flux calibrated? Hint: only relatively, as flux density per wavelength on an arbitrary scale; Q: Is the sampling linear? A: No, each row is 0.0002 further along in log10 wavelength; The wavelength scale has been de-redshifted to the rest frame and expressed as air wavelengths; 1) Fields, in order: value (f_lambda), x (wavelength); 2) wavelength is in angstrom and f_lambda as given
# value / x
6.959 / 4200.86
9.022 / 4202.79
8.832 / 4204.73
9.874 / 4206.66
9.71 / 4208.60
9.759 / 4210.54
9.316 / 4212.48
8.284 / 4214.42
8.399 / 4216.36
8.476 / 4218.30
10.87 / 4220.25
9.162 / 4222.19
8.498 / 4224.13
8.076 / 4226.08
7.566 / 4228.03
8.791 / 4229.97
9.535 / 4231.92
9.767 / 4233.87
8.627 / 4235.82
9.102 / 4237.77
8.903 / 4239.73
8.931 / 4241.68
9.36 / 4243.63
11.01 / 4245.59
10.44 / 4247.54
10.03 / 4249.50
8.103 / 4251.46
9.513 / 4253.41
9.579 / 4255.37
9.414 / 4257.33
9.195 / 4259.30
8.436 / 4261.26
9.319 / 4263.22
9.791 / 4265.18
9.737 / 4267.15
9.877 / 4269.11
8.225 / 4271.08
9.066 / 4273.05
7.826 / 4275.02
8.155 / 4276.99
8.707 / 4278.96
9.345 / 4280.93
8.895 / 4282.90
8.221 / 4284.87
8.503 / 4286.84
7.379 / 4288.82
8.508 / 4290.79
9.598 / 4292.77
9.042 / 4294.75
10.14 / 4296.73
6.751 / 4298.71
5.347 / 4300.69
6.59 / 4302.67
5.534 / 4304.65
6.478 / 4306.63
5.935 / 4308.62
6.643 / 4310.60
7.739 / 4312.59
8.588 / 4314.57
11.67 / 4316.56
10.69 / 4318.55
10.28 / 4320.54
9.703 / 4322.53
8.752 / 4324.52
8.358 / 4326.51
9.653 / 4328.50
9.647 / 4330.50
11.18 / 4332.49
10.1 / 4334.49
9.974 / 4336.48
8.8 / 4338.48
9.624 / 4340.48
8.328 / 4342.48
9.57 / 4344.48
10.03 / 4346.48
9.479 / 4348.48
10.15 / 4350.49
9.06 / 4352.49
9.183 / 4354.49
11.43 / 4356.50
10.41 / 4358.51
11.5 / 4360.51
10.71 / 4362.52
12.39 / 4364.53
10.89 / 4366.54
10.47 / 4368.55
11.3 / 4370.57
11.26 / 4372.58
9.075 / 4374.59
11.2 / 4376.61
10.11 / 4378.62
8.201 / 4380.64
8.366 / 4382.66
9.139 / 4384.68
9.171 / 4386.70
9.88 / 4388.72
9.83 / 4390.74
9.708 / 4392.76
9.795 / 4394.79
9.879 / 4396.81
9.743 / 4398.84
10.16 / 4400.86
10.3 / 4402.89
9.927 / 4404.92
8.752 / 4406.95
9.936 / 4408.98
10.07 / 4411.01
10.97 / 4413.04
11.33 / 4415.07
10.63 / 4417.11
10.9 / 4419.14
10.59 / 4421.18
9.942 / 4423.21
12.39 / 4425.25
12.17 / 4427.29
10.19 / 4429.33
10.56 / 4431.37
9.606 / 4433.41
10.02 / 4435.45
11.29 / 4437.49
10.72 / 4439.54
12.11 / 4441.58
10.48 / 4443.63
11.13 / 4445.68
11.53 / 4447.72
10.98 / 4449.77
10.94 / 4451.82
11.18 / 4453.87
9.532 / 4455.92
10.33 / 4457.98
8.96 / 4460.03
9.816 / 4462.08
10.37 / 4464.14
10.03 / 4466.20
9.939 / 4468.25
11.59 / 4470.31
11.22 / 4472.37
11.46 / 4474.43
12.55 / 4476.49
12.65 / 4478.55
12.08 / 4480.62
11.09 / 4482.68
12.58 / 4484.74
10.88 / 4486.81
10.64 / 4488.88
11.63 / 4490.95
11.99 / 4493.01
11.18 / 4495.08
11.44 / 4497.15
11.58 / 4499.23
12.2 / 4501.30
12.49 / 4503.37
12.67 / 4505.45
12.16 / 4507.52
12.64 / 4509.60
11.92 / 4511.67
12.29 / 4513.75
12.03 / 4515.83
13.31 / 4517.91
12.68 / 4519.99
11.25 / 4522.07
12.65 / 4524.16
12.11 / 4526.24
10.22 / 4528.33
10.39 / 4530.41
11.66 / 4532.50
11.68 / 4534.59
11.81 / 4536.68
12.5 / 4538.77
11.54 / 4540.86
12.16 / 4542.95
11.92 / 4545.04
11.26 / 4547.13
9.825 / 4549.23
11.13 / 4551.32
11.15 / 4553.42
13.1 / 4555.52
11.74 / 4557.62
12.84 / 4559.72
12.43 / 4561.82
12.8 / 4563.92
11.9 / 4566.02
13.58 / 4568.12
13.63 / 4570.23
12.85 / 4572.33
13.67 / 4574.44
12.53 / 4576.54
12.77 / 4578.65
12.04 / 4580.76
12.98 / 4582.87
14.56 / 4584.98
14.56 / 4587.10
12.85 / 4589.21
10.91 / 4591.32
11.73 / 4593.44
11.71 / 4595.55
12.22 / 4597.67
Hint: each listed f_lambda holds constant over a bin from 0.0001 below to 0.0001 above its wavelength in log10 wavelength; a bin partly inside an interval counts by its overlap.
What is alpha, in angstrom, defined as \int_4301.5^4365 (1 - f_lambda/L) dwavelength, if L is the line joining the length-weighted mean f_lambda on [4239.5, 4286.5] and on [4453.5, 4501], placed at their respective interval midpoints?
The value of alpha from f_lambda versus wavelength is 3.4 angstrom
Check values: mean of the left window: 9.17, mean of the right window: 11.1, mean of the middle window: 9.29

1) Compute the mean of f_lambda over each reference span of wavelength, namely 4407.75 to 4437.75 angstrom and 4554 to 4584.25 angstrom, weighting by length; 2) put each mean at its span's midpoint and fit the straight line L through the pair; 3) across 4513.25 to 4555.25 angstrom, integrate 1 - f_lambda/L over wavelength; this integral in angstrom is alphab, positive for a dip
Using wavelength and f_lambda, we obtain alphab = 2.0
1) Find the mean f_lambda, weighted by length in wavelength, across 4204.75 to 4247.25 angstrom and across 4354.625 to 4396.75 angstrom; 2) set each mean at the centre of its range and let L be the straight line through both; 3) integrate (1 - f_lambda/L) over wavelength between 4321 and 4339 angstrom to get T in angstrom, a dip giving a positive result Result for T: 0.50 angstrom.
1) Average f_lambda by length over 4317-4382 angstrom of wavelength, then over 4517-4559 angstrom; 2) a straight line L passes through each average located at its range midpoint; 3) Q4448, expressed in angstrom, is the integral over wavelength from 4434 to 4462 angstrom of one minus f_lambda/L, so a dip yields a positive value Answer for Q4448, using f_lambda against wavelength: 0.7 angstrom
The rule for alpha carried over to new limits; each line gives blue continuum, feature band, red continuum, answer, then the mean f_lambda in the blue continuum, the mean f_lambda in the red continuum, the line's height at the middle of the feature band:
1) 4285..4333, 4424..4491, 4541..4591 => -1.3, 8.42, 12.5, 10.8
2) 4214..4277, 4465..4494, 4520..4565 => -0.7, 9.11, 11.7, 11.2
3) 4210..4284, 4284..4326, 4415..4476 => 6.1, 9.1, 10.7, 9.58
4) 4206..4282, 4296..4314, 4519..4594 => 5.5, 9.14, 12.2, 9.74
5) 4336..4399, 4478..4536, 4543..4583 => -1.1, 9.96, 12.3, 11.6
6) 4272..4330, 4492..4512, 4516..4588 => -0.9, 8.36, 12.3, 11.5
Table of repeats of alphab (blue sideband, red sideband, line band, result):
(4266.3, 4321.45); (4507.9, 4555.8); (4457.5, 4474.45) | 0.74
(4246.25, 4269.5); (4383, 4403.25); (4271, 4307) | 5.61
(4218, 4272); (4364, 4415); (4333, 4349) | 0.36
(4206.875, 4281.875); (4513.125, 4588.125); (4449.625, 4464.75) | 1.46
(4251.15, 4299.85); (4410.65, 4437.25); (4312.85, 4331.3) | -0.35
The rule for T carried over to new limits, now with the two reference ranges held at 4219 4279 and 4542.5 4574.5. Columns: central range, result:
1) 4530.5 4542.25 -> 0.25 angstrom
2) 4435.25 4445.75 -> 0.03 angstrom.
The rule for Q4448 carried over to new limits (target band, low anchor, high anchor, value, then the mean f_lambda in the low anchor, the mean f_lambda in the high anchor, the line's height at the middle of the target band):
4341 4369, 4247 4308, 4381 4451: -2.0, 8.54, 10.3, 9.55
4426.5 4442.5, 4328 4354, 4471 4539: 0.2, 9.65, 11.9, 10.9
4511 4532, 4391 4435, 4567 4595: 0.3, 10.3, 12.9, 12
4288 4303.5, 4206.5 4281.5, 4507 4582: 2.7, 9.14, 12.1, 9.65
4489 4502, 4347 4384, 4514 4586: 0.1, 10.3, 12.2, 11.6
